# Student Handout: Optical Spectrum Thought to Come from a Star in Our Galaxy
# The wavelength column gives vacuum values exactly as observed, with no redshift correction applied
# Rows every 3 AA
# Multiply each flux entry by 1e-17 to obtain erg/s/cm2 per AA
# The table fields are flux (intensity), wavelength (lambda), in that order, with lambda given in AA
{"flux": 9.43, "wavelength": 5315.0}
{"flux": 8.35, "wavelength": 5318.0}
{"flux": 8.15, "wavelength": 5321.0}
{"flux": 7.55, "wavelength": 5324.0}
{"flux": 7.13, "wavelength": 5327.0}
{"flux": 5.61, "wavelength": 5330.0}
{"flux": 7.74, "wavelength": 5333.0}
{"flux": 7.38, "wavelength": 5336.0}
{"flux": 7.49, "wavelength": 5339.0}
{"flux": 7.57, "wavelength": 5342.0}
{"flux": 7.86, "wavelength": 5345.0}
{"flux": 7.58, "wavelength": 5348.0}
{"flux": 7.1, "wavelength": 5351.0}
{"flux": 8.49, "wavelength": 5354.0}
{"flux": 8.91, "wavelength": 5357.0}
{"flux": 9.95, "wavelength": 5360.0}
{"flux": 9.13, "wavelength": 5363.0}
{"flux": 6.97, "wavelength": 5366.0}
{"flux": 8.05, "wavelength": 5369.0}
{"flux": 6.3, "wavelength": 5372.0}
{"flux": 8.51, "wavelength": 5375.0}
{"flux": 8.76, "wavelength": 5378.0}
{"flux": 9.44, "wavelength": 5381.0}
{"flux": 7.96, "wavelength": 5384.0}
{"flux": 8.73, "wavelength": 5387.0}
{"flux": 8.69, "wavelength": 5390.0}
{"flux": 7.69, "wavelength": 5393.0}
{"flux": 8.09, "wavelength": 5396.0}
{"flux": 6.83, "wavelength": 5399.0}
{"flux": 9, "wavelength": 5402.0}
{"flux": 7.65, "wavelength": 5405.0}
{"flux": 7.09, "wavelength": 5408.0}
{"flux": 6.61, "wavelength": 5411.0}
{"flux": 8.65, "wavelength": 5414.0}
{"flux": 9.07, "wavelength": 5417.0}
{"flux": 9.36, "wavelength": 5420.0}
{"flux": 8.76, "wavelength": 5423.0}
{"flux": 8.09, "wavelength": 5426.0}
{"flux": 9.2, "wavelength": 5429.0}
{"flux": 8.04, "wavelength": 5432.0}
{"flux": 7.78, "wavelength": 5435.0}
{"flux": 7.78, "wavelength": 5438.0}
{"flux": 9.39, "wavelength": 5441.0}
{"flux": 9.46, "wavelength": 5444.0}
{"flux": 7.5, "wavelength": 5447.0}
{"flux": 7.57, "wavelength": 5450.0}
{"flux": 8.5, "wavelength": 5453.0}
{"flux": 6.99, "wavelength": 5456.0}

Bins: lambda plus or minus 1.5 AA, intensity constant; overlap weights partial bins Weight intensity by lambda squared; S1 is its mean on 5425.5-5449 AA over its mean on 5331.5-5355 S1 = 1.1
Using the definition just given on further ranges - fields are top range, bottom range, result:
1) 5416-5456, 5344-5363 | 1.04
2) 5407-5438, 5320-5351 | 1.16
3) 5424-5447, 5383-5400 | 1.07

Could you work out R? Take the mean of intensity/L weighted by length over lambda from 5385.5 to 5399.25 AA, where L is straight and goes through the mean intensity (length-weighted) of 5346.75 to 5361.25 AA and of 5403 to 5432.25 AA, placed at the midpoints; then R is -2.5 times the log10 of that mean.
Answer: 0.028 mag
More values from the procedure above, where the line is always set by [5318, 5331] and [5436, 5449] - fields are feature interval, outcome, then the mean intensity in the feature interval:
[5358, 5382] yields -0.084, 8.38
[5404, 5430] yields -0.006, 8.27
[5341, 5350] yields -0.018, 7.64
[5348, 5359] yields -0.079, 8.17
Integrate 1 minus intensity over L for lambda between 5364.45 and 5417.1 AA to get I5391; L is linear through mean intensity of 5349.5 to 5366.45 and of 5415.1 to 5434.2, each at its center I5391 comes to 3.89 AA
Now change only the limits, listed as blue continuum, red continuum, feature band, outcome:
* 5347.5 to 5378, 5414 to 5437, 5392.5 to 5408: 1.16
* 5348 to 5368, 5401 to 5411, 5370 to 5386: -0.29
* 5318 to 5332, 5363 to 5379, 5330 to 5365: -2.05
